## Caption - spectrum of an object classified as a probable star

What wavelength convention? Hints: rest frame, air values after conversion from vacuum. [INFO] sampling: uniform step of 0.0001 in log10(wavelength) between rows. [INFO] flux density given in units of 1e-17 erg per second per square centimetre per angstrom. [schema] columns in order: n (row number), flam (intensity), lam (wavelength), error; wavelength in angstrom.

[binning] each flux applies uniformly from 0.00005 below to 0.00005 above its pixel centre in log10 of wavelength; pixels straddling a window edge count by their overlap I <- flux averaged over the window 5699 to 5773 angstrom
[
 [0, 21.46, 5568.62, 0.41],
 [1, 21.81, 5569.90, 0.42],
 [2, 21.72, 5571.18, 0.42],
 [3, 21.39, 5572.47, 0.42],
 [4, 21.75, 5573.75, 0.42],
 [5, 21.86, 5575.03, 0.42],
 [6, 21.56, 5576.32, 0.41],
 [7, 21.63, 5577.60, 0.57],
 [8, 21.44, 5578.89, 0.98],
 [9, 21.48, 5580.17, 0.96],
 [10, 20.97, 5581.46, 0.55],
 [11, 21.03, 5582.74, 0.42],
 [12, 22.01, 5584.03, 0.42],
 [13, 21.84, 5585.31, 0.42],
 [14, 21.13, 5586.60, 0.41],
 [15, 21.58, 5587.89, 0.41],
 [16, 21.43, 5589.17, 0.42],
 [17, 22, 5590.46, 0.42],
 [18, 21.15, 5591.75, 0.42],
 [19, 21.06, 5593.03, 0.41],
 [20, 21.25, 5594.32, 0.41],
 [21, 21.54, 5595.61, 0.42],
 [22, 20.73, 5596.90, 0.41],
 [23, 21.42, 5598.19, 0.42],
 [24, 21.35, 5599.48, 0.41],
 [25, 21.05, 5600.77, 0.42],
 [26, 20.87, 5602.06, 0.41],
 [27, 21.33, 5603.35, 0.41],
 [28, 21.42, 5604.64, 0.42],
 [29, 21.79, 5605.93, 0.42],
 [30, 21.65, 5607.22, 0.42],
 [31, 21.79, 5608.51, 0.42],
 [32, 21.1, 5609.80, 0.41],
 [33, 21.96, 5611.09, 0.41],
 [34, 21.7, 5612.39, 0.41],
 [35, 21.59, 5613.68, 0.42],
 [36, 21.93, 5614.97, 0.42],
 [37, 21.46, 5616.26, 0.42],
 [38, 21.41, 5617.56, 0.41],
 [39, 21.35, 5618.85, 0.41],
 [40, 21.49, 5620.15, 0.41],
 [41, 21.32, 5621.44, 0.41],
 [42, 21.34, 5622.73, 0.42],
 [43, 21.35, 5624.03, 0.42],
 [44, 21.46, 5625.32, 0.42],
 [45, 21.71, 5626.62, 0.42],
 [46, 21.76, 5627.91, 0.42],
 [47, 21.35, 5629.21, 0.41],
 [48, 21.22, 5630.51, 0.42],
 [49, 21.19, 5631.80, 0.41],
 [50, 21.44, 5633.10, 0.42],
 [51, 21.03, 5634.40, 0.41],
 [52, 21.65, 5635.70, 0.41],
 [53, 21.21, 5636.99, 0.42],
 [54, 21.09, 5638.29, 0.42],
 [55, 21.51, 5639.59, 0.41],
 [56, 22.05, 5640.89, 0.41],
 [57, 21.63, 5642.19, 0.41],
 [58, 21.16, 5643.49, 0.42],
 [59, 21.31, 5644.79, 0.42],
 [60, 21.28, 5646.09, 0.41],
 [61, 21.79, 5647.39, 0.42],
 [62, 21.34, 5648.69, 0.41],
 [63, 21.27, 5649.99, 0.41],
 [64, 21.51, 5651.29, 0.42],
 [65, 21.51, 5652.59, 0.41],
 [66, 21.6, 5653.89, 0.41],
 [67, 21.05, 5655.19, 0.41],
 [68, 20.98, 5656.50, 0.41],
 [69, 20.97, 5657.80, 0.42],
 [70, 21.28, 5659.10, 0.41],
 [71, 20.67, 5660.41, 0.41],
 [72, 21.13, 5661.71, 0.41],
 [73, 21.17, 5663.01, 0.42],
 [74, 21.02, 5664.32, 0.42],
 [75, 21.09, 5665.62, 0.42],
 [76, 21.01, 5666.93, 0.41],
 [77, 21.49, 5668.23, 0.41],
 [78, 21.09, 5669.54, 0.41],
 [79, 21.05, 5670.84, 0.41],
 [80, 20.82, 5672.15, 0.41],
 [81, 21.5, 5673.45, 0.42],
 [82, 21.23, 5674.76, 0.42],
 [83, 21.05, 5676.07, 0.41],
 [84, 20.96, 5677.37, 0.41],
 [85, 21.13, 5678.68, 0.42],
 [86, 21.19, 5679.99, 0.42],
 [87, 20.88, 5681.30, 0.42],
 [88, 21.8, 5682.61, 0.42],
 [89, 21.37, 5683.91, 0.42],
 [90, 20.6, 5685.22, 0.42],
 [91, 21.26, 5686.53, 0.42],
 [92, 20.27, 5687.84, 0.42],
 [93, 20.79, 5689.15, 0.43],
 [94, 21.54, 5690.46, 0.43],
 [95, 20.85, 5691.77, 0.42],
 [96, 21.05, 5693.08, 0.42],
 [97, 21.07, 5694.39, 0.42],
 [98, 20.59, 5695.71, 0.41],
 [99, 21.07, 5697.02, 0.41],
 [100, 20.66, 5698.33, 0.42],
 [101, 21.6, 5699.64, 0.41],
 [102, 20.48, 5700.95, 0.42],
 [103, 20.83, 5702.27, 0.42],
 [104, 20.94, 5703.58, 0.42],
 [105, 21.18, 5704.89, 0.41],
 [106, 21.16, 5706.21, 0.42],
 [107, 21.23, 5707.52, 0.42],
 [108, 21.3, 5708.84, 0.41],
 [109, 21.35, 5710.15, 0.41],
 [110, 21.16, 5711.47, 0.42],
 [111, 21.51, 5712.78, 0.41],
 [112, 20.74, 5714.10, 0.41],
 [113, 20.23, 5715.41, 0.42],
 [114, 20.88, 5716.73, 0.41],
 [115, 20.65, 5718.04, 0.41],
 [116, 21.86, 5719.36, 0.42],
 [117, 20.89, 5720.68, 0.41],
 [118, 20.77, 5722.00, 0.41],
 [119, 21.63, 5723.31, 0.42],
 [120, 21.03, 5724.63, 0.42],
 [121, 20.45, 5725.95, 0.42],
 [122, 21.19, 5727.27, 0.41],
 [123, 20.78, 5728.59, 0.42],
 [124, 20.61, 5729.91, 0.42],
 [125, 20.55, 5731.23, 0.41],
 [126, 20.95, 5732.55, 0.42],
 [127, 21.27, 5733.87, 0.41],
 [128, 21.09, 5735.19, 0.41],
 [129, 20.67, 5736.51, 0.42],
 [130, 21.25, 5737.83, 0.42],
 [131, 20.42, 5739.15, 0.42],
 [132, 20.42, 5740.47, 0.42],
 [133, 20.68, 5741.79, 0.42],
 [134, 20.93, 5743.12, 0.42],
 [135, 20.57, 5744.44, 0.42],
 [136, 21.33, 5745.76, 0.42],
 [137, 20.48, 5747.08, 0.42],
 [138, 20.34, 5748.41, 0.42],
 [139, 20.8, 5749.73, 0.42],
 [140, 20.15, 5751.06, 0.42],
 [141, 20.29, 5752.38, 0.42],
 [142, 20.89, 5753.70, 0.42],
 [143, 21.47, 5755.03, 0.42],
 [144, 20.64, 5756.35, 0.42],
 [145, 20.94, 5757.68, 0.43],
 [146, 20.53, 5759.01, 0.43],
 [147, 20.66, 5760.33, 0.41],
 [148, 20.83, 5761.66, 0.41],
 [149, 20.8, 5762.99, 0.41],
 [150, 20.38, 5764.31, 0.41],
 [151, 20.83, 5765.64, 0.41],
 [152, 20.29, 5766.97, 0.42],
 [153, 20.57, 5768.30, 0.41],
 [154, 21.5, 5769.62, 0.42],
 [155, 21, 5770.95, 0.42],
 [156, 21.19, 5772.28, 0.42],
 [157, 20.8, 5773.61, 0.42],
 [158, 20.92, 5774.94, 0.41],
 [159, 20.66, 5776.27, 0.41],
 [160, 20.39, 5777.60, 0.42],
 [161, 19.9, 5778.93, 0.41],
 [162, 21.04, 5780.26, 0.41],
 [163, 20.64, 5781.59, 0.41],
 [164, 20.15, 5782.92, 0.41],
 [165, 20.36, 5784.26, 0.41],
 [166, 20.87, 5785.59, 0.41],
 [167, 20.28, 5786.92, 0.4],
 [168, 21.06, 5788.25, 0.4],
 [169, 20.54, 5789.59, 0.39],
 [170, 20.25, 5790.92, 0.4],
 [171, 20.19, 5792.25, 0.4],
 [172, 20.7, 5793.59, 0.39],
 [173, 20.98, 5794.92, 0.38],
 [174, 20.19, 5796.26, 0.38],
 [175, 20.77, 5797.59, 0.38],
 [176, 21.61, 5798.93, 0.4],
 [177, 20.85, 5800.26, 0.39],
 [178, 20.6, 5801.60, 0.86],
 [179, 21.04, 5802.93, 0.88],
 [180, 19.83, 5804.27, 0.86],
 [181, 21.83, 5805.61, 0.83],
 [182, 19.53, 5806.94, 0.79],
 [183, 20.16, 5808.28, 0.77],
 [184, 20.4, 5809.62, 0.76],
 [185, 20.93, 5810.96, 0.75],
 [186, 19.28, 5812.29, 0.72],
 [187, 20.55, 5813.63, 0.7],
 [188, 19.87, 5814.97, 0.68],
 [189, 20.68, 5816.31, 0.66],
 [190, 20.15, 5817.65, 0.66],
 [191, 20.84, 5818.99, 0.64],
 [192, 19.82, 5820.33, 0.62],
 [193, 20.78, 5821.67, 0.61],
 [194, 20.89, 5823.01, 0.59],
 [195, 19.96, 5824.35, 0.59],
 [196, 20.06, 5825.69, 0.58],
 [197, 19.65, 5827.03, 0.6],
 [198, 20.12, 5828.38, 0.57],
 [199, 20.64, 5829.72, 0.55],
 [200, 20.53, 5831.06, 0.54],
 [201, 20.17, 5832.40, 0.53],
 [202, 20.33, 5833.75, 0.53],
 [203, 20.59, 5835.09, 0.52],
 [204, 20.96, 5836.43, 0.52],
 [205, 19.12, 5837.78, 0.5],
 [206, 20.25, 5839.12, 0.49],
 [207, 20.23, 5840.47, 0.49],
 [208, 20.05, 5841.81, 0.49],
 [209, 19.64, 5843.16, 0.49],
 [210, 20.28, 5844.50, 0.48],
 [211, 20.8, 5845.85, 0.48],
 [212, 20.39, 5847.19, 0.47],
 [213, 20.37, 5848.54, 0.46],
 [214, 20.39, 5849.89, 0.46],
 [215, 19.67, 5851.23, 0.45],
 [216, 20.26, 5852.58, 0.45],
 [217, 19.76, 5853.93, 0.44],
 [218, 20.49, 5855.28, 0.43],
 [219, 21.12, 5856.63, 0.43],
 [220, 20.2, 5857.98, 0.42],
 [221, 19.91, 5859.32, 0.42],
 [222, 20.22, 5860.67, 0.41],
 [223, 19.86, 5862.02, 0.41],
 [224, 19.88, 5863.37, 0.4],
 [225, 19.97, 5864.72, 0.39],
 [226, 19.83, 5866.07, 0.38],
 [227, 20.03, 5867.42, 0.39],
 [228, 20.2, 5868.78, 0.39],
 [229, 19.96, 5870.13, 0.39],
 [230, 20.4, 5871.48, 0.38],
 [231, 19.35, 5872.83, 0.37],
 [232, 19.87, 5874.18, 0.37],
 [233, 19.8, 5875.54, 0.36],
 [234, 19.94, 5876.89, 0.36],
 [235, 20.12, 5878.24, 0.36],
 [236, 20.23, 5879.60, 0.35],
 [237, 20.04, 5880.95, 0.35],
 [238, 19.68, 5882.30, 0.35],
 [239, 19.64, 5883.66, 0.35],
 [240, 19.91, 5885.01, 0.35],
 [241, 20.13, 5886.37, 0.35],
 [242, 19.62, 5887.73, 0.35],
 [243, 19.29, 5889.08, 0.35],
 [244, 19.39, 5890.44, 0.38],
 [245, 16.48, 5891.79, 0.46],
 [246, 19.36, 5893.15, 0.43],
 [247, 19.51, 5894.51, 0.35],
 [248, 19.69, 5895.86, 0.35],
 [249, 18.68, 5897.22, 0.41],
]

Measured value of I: 20.9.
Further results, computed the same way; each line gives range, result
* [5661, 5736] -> 21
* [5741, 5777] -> 20.8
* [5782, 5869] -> 20.3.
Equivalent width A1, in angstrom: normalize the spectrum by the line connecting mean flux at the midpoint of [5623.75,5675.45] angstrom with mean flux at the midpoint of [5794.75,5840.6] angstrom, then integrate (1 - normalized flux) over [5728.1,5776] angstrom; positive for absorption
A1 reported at -0.1 angstrom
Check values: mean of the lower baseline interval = 21.3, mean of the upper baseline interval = 20.4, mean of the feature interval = 20.8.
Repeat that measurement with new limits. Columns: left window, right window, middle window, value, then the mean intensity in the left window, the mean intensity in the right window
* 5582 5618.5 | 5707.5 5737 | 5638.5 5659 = -0.12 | 21.4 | 21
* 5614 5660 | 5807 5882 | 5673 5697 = 0.06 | 21.4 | 20.2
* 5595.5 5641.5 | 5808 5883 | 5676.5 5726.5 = -0.13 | 21.4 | 20.2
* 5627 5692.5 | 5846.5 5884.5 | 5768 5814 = -0.30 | 21.2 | 20.1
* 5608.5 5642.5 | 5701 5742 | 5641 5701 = 0.23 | 21.5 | 21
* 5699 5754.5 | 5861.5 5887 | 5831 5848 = -0.07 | 20.9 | 19.9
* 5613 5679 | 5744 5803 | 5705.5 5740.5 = -0.06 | 21.3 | 20.7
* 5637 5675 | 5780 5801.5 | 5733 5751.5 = 0.10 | 21.3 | 20.6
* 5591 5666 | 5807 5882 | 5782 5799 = -0.09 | 21.4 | 20.2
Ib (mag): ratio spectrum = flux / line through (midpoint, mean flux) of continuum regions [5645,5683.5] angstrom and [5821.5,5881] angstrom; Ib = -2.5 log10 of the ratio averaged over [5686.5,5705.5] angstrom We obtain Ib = 0.00 mag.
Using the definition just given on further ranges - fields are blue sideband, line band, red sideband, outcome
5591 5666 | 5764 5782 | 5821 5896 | -0.012 mag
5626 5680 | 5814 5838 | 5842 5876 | -0.001 mag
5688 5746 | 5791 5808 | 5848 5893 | -0.015 mag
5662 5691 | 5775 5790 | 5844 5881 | 0.000 mag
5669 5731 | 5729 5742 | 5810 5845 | 0.000 mag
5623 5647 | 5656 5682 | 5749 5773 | 0.008 mag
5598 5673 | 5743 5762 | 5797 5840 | 0.001 mag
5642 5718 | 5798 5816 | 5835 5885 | -0.006 mag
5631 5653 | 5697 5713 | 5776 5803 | -0.002 mag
